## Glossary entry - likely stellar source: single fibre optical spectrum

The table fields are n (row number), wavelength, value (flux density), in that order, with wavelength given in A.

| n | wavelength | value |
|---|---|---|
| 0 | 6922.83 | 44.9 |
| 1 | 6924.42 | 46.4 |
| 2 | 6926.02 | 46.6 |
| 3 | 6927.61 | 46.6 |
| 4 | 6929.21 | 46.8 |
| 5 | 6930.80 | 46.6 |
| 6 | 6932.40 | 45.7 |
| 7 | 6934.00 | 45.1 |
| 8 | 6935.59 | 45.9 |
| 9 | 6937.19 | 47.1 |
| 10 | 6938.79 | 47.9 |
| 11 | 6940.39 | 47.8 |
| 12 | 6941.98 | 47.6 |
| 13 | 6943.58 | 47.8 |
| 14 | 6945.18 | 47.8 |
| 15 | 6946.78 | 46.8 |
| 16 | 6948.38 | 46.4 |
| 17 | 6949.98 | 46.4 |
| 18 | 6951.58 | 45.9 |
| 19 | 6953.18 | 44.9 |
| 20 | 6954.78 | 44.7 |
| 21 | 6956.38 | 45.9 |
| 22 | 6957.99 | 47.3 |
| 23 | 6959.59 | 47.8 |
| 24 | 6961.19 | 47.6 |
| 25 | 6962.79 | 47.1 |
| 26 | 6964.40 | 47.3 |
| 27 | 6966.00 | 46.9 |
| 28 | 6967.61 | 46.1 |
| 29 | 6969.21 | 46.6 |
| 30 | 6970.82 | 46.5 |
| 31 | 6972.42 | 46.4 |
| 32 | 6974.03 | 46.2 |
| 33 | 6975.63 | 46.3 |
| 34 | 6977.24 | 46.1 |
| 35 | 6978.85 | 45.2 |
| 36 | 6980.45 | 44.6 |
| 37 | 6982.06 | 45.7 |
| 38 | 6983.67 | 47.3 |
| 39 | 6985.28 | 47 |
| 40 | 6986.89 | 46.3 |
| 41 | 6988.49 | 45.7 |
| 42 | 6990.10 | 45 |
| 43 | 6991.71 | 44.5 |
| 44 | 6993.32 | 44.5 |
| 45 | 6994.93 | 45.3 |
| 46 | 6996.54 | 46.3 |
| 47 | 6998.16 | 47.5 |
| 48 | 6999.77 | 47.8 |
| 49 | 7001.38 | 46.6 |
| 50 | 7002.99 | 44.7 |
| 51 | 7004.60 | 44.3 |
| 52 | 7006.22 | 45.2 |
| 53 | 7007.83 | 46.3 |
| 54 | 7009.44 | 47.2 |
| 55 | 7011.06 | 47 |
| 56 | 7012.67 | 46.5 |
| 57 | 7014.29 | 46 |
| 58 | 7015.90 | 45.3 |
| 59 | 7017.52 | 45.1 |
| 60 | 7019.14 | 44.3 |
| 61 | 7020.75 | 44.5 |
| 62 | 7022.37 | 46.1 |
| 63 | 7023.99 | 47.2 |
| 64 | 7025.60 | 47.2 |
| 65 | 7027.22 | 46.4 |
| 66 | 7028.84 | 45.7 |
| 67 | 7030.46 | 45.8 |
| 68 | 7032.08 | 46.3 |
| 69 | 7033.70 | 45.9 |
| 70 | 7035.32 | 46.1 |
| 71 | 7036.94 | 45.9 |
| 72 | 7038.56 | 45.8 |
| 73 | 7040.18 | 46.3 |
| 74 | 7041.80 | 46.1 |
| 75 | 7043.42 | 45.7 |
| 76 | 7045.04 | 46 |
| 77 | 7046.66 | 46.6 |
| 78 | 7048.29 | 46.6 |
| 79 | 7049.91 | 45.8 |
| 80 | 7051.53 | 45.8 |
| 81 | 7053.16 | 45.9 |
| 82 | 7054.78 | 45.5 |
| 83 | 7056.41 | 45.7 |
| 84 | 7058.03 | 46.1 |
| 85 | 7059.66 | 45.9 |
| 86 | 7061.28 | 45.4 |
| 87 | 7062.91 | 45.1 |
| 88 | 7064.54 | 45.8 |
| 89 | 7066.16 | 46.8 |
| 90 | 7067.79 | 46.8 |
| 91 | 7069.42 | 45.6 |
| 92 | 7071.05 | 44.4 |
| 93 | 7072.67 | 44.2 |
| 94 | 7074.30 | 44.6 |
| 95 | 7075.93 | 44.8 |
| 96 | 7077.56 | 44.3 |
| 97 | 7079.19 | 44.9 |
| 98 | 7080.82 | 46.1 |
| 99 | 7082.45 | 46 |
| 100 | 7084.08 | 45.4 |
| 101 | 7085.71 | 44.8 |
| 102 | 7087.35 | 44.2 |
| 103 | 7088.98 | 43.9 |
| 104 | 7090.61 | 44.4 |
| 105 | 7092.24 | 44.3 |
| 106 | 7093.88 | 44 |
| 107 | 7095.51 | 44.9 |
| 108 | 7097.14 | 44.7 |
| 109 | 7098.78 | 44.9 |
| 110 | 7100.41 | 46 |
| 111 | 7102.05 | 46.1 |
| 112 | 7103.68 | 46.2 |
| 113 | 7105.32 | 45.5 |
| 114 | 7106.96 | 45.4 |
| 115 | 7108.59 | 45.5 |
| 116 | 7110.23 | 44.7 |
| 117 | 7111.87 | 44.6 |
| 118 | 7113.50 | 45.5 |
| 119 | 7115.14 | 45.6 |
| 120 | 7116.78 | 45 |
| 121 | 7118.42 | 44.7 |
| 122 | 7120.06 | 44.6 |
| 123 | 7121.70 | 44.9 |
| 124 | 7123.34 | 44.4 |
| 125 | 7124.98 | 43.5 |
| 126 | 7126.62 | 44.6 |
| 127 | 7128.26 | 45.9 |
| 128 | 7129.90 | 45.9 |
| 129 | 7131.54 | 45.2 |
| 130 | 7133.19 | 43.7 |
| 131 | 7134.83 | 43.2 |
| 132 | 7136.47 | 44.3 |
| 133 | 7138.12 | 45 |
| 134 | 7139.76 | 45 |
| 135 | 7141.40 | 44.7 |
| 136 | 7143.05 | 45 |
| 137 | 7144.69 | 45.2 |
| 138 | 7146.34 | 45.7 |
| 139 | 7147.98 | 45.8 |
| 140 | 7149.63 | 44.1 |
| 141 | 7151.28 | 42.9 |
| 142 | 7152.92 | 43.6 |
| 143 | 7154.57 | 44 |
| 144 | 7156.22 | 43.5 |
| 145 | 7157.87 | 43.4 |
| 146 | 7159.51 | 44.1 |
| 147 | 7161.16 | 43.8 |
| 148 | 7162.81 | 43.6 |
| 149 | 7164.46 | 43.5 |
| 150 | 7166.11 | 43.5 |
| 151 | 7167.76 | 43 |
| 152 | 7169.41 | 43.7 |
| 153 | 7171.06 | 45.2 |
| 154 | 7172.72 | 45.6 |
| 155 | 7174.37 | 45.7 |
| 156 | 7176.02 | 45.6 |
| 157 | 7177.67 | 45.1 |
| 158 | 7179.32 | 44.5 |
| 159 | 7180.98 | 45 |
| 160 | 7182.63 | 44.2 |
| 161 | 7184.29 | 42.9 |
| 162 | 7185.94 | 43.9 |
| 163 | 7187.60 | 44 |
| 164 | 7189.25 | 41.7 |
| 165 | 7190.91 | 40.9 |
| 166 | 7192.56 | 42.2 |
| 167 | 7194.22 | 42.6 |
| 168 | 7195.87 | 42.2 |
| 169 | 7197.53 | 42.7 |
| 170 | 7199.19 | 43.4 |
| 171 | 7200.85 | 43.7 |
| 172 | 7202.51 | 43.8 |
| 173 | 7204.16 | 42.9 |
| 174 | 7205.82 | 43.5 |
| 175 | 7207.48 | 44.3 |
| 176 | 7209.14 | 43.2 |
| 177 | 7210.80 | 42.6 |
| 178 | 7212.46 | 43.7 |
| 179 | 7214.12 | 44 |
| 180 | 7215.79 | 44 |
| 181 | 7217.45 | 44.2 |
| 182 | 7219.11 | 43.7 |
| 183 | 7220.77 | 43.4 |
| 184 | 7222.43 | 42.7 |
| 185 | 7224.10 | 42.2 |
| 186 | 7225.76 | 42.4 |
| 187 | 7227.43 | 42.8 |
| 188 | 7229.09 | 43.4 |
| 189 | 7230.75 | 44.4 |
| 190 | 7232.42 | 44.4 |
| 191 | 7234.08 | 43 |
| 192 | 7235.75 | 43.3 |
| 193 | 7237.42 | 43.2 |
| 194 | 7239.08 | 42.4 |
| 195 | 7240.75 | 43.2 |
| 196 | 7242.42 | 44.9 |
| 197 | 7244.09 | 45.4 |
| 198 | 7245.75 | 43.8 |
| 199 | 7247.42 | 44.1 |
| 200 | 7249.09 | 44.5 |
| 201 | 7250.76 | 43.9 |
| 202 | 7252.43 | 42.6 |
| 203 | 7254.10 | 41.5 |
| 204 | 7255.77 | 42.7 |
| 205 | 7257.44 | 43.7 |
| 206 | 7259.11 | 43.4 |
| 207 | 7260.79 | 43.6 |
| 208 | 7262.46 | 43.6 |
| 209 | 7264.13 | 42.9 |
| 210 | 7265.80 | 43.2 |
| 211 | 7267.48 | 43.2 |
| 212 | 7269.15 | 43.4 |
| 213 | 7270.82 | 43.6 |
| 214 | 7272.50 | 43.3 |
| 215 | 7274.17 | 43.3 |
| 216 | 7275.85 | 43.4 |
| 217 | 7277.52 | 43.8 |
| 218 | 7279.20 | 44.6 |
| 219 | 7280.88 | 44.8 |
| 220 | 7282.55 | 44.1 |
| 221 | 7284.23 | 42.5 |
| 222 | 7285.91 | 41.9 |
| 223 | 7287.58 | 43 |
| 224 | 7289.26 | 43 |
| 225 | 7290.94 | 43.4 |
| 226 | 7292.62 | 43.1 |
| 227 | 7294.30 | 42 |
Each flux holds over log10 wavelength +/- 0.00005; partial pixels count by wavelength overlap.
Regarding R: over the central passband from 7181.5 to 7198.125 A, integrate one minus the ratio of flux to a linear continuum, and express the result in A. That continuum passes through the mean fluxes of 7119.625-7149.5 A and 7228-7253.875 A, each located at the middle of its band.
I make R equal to 0.6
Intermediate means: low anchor 44.8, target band 42.8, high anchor 43.7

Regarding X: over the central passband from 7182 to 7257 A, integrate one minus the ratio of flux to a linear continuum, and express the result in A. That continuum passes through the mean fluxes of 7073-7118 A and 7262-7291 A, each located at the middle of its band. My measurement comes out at 1.0 A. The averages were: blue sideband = 45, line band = 43.3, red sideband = 43.4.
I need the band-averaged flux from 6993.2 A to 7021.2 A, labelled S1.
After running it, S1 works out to 45.8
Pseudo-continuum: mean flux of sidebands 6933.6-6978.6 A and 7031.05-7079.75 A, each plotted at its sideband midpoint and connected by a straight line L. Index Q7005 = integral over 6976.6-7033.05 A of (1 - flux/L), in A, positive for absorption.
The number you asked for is 0.3 A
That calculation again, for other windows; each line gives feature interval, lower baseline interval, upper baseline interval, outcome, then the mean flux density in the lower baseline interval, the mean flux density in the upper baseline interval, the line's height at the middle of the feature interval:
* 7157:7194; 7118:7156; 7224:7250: 0.31 A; 44.6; 43.6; 44.2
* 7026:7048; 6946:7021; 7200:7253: -0.27 A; 46.1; 43.6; 45.5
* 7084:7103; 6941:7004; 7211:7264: 0.10 A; 46.3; 43.5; 45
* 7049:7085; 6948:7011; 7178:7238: -0.35 A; 46.1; 43.3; 45.1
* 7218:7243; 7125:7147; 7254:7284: 0.33 A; 44.8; 43.5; 43.9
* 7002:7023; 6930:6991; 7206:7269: 0.14 A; 46.5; 43.4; 45.9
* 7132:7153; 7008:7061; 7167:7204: -0.08 A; 46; 43.7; 44.4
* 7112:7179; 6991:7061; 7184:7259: -0.32 A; 45.9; 43.3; 44.3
